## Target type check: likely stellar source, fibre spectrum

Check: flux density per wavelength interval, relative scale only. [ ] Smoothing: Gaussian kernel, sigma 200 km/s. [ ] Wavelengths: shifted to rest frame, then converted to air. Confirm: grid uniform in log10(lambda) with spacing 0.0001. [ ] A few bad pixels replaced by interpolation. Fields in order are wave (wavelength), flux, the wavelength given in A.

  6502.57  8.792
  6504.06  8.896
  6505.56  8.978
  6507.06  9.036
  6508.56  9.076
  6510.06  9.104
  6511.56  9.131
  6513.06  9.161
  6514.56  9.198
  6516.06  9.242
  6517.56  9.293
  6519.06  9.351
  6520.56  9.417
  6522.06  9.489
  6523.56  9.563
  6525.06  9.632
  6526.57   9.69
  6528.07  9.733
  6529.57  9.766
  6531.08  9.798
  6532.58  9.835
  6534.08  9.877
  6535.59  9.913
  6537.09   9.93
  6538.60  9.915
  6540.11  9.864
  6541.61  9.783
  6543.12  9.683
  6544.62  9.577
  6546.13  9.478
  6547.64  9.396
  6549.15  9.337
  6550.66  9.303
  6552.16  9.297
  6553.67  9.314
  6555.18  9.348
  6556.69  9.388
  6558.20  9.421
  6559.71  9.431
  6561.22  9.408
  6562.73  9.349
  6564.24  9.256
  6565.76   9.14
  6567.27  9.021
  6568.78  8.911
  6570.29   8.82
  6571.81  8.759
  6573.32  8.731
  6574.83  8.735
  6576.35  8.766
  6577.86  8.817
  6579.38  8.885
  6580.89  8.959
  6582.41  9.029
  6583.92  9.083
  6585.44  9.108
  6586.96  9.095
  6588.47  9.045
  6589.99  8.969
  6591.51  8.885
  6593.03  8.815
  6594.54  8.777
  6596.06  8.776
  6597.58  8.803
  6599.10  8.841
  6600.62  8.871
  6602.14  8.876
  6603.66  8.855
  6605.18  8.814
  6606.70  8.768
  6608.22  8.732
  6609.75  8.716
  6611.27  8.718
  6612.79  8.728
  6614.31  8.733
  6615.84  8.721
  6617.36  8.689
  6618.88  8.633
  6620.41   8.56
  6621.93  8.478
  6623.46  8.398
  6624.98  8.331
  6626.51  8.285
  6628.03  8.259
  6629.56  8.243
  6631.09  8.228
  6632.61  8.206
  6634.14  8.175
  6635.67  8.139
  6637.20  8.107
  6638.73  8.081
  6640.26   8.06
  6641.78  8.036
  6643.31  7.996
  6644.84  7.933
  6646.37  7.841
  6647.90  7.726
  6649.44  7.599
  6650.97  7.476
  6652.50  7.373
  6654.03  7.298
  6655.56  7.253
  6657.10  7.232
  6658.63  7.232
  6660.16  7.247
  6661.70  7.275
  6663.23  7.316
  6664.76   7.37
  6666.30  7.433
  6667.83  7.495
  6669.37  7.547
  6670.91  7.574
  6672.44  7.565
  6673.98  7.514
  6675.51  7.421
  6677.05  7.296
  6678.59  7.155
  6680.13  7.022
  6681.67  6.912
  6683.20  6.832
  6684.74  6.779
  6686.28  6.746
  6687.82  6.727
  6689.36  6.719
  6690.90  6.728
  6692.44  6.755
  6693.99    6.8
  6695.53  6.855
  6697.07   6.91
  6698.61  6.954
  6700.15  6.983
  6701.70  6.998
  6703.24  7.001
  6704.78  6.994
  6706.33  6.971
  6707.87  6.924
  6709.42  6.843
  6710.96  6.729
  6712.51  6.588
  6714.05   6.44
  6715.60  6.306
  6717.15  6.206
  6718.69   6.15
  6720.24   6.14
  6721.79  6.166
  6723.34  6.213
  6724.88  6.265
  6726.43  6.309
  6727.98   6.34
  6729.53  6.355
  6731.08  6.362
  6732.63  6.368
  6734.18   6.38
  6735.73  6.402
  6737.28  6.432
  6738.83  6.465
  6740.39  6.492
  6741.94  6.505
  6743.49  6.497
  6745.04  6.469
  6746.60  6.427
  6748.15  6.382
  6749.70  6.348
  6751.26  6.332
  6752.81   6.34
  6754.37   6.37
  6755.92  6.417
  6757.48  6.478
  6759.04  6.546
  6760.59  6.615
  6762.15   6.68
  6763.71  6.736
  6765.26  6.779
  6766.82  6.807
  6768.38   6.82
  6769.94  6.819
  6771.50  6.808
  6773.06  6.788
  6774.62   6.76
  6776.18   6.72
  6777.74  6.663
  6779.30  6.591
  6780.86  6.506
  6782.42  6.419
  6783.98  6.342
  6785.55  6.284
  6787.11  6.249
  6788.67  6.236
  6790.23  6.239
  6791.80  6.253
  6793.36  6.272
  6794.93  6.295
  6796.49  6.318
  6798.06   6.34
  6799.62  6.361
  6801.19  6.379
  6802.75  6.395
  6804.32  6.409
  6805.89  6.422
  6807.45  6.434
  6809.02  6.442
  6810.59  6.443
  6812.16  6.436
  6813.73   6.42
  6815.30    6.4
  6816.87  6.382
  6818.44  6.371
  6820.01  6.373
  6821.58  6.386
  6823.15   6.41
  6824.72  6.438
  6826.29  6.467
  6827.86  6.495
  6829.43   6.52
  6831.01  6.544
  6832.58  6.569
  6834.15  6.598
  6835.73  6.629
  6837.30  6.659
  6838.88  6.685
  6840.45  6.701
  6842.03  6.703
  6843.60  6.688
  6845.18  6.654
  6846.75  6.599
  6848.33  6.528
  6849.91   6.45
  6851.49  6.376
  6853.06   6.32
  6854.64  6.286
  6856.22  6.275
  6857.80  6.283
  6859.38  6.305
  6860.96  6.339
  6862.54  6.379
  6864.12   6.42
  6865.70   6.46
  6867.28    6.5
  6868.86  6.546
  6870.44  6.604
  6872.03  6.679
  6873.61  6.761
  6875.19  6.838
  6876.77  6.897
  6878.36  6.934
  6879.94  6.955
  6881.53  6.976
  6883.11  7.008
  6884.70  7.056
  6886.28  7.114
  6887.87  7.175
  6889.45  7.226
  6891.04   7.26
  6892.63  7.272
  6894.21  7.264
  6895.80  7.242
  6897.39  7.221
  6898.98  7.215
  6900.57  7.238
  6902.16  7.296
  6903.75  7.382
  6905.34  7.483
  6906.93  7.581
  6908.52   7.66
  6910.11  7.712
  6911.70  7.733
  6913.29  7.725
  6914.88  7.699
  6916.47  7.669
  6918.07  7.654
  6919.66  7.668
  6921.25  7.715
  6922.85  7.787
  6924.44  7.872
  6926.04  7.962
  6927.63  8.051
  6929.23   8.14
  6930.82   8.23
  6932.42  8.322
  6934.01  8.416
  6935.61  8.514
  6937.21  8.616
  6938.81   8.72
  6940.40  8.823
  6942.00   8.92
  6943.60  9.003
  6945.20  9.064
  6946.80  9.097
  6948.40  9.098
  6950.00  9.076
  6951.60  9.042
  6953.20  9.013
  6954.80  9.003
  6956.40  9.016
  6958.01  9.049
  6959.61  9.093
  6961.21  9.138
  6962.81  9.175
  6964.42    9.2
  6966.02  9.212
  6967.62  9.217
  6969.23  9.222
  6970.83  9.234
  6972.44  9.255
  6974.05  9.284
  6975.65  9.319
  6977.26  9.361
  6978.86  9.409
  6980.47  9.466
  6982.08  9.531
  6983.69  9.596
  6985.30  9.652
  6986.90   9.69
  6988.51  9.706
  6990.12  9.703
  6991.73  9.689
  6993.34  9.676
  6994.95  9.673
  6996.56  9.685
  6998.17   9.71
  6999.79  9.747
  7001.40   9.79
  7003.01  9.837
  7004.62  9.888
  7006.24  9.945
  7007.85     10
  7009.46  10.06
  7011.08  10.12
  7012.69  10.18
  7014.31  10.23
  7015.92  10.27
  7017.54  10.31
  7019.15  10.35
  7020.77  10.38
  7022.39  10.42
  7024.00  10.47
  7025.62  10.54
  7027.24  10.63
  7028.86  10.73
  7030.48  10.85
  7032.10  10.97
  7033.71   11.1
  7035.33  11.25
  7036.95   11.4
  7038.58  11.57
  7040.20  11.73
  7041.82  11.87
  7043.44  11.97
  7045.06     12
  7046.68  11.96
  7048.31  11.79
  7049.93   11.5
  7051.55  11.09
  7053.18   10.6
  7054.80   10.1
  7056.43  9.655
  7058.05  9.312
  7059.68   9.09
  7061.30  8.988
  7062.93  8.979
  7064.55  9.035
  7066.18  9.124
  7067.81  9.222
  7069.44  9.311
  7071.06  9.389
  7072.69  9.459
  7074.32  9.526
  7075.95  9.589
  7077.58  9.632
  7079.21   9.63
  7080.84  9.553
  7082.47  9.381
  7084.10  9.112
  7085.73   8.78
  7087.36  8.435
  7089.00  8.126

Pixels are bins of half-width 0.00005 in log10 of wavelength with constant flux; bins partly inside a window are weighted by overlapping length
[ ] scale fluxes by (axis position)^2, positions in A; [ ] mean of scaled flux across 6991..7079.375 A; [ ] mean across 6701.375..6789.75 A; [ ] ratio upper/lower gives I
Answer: 1.71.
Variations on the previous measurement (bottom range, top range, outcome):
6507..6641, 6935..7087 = 1.24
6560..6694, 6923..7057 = 1.34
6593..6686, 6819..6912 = 0.91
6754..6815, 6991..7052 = 1.75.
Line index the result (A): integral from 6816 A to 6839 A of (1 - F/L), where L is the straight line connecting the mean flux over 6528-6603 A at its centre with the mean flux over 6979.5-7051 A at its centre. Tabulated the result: 7.97 A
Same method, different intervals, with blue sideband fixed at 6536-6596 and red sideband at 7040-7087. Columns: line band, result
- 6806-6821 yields 4.98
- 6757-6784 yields 8.11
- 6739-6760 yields 6.78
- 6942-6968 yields 1.98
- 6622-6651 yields 3.83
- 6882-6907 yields 6.41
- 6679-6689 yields 2.71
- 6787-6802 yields 5.13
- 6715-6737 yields 7.38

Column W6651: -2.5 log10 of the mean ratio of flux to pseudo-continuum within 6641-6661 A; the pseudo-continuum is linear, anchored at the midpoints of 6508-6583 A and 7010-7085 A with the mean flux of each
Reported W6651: 0.25 mag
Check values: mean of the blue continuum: 9.35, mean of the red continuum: 10.3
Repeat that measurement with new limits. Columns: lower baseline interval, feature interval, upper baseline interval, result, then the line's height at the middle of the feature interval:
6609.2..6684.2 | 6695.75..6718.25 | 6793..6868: 0.095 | 7.38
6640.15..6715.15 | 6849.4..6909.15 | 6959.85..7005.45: 0.258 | 8.71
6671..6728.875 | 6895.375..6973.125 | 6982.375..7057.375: 0.138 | 9.48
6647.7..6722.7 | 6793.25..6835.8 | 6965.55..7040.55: 0.270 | 8.24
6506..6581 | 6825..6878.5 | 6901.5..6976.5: 0.307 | 8.69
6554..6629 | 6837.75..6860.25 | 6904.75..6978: 0.311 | 8.65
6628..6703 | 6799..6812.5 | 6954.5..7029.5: 0.293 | 8.4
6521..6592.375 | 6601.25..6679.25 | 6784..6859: 0.057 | 8.41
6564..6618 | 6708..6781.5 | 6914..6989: 0.335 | 8.85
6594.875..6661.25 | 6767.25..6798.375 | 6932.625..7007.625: 0.319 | 8.71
